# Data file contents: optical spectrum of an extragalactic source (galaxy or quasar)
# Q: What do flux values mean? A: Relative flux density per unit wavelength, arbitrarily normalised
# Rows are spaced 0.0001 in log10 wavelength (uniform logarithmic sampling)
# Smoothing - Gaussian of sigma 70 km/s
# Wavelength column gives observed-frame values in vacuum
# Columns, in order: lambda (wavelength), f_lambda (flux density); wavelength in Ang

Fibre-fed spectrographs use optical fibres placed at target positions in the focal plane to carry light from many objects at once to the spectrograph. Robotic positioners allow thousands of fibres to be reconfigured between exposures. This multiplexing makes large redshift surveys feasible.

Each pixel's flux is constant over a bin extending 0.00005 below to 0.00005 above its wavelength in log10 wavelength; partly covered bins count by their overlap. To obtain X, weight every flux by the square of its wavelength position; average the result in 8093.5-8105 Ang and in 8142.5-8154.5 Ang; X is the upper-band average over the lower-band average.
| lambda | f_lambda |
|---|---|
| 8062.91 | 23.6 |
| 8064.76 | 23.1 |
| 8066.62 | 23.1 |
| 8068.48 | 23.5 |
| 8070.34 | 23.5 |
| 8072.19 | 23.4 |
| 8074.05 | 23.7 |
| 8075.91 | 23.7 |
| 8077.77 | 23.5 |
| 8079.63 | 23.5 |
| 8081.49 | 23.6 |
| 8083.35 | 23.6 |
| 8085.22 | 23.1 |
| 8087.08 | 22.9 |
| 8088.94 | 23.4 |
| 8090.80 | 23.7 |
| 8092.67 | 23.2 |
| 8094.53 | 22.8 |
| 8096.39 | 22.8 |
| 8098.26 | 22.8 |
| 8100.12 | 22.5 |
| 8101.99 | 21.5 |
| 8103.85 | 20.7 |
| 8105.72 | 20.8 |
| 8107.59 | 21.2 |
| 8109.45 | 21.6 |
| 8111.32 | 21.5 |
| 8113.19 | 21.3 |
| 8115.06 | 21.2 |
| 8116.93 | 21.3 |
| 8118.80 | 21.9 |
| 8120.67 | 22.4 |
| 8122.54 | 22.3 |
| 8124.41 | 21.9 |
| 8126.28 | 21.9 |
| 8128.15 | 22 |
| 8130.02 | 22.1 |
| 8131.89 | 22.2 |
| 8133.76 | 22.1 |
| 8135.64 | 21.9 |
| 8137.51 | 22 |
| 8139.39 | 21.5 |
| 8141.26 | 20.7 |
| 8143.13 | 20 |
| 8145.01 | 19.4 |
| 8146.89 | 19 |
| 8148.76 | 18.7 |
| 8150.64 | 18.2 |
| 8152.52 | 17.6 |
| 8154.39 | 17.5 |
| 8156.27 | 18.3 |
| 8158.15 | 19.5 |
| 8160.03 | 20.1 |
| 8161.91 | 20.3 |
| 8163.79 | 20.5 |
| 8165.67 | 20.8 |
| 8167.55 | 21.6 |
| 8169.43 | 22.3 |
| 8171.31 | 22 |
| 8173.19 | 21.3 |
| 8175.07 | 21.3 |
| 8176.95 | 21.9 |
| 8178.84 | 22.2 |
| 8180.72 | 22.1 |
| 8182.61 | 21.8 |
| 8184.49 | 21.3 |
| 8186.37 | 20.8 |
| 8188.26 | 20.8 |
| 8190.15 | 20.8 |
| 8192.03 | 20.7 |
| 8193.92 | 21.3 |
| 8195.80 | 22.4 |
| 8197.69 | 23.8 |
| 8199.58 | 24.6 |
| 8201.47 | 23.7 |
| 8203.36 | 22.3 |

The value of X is 0.9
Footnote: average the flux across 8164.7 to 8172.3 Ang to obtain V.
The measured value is 21.7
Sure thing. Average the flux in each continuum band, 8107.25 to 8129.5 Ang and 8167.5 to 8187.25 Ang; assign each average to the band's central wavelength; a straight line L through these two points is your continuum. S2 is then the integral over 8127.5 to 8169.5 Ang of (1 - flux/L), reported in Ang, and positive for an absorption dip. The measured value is 2.7 Ang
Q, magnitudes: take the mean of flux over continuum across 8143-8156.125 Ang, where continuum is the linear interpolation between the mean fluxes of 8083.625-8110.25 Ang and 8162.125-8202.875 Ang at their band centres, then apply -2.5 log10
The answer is 0.19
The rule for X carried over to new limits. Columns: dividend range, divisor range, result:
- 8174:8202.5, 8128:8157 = 1.10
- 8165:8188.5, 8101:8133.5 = 1.01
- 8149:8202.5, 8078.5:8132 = 0.96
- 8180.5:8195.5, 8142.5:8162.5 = 1.13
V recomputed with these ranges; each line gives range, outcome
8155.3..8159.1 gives 18.9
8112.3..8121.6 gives 21.6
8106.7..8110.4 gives 21.4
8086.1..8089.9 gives 23.2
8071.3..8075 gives 23.5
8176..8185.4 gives 21.9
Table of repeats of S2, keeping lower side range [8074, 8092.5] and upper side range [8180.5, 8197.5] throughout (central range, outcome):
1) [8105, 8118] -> 0.9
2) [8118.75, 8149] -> 1.5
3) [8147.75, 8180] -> 2.4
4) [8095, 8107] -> 0.6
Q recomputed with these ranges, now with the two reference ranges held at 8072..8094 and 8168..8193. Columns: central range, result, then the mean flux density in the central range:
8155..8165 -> 0.116 mag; 19.7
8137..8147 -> 0.091 mag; 20.5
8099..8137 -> 0.049 mag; 21.7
